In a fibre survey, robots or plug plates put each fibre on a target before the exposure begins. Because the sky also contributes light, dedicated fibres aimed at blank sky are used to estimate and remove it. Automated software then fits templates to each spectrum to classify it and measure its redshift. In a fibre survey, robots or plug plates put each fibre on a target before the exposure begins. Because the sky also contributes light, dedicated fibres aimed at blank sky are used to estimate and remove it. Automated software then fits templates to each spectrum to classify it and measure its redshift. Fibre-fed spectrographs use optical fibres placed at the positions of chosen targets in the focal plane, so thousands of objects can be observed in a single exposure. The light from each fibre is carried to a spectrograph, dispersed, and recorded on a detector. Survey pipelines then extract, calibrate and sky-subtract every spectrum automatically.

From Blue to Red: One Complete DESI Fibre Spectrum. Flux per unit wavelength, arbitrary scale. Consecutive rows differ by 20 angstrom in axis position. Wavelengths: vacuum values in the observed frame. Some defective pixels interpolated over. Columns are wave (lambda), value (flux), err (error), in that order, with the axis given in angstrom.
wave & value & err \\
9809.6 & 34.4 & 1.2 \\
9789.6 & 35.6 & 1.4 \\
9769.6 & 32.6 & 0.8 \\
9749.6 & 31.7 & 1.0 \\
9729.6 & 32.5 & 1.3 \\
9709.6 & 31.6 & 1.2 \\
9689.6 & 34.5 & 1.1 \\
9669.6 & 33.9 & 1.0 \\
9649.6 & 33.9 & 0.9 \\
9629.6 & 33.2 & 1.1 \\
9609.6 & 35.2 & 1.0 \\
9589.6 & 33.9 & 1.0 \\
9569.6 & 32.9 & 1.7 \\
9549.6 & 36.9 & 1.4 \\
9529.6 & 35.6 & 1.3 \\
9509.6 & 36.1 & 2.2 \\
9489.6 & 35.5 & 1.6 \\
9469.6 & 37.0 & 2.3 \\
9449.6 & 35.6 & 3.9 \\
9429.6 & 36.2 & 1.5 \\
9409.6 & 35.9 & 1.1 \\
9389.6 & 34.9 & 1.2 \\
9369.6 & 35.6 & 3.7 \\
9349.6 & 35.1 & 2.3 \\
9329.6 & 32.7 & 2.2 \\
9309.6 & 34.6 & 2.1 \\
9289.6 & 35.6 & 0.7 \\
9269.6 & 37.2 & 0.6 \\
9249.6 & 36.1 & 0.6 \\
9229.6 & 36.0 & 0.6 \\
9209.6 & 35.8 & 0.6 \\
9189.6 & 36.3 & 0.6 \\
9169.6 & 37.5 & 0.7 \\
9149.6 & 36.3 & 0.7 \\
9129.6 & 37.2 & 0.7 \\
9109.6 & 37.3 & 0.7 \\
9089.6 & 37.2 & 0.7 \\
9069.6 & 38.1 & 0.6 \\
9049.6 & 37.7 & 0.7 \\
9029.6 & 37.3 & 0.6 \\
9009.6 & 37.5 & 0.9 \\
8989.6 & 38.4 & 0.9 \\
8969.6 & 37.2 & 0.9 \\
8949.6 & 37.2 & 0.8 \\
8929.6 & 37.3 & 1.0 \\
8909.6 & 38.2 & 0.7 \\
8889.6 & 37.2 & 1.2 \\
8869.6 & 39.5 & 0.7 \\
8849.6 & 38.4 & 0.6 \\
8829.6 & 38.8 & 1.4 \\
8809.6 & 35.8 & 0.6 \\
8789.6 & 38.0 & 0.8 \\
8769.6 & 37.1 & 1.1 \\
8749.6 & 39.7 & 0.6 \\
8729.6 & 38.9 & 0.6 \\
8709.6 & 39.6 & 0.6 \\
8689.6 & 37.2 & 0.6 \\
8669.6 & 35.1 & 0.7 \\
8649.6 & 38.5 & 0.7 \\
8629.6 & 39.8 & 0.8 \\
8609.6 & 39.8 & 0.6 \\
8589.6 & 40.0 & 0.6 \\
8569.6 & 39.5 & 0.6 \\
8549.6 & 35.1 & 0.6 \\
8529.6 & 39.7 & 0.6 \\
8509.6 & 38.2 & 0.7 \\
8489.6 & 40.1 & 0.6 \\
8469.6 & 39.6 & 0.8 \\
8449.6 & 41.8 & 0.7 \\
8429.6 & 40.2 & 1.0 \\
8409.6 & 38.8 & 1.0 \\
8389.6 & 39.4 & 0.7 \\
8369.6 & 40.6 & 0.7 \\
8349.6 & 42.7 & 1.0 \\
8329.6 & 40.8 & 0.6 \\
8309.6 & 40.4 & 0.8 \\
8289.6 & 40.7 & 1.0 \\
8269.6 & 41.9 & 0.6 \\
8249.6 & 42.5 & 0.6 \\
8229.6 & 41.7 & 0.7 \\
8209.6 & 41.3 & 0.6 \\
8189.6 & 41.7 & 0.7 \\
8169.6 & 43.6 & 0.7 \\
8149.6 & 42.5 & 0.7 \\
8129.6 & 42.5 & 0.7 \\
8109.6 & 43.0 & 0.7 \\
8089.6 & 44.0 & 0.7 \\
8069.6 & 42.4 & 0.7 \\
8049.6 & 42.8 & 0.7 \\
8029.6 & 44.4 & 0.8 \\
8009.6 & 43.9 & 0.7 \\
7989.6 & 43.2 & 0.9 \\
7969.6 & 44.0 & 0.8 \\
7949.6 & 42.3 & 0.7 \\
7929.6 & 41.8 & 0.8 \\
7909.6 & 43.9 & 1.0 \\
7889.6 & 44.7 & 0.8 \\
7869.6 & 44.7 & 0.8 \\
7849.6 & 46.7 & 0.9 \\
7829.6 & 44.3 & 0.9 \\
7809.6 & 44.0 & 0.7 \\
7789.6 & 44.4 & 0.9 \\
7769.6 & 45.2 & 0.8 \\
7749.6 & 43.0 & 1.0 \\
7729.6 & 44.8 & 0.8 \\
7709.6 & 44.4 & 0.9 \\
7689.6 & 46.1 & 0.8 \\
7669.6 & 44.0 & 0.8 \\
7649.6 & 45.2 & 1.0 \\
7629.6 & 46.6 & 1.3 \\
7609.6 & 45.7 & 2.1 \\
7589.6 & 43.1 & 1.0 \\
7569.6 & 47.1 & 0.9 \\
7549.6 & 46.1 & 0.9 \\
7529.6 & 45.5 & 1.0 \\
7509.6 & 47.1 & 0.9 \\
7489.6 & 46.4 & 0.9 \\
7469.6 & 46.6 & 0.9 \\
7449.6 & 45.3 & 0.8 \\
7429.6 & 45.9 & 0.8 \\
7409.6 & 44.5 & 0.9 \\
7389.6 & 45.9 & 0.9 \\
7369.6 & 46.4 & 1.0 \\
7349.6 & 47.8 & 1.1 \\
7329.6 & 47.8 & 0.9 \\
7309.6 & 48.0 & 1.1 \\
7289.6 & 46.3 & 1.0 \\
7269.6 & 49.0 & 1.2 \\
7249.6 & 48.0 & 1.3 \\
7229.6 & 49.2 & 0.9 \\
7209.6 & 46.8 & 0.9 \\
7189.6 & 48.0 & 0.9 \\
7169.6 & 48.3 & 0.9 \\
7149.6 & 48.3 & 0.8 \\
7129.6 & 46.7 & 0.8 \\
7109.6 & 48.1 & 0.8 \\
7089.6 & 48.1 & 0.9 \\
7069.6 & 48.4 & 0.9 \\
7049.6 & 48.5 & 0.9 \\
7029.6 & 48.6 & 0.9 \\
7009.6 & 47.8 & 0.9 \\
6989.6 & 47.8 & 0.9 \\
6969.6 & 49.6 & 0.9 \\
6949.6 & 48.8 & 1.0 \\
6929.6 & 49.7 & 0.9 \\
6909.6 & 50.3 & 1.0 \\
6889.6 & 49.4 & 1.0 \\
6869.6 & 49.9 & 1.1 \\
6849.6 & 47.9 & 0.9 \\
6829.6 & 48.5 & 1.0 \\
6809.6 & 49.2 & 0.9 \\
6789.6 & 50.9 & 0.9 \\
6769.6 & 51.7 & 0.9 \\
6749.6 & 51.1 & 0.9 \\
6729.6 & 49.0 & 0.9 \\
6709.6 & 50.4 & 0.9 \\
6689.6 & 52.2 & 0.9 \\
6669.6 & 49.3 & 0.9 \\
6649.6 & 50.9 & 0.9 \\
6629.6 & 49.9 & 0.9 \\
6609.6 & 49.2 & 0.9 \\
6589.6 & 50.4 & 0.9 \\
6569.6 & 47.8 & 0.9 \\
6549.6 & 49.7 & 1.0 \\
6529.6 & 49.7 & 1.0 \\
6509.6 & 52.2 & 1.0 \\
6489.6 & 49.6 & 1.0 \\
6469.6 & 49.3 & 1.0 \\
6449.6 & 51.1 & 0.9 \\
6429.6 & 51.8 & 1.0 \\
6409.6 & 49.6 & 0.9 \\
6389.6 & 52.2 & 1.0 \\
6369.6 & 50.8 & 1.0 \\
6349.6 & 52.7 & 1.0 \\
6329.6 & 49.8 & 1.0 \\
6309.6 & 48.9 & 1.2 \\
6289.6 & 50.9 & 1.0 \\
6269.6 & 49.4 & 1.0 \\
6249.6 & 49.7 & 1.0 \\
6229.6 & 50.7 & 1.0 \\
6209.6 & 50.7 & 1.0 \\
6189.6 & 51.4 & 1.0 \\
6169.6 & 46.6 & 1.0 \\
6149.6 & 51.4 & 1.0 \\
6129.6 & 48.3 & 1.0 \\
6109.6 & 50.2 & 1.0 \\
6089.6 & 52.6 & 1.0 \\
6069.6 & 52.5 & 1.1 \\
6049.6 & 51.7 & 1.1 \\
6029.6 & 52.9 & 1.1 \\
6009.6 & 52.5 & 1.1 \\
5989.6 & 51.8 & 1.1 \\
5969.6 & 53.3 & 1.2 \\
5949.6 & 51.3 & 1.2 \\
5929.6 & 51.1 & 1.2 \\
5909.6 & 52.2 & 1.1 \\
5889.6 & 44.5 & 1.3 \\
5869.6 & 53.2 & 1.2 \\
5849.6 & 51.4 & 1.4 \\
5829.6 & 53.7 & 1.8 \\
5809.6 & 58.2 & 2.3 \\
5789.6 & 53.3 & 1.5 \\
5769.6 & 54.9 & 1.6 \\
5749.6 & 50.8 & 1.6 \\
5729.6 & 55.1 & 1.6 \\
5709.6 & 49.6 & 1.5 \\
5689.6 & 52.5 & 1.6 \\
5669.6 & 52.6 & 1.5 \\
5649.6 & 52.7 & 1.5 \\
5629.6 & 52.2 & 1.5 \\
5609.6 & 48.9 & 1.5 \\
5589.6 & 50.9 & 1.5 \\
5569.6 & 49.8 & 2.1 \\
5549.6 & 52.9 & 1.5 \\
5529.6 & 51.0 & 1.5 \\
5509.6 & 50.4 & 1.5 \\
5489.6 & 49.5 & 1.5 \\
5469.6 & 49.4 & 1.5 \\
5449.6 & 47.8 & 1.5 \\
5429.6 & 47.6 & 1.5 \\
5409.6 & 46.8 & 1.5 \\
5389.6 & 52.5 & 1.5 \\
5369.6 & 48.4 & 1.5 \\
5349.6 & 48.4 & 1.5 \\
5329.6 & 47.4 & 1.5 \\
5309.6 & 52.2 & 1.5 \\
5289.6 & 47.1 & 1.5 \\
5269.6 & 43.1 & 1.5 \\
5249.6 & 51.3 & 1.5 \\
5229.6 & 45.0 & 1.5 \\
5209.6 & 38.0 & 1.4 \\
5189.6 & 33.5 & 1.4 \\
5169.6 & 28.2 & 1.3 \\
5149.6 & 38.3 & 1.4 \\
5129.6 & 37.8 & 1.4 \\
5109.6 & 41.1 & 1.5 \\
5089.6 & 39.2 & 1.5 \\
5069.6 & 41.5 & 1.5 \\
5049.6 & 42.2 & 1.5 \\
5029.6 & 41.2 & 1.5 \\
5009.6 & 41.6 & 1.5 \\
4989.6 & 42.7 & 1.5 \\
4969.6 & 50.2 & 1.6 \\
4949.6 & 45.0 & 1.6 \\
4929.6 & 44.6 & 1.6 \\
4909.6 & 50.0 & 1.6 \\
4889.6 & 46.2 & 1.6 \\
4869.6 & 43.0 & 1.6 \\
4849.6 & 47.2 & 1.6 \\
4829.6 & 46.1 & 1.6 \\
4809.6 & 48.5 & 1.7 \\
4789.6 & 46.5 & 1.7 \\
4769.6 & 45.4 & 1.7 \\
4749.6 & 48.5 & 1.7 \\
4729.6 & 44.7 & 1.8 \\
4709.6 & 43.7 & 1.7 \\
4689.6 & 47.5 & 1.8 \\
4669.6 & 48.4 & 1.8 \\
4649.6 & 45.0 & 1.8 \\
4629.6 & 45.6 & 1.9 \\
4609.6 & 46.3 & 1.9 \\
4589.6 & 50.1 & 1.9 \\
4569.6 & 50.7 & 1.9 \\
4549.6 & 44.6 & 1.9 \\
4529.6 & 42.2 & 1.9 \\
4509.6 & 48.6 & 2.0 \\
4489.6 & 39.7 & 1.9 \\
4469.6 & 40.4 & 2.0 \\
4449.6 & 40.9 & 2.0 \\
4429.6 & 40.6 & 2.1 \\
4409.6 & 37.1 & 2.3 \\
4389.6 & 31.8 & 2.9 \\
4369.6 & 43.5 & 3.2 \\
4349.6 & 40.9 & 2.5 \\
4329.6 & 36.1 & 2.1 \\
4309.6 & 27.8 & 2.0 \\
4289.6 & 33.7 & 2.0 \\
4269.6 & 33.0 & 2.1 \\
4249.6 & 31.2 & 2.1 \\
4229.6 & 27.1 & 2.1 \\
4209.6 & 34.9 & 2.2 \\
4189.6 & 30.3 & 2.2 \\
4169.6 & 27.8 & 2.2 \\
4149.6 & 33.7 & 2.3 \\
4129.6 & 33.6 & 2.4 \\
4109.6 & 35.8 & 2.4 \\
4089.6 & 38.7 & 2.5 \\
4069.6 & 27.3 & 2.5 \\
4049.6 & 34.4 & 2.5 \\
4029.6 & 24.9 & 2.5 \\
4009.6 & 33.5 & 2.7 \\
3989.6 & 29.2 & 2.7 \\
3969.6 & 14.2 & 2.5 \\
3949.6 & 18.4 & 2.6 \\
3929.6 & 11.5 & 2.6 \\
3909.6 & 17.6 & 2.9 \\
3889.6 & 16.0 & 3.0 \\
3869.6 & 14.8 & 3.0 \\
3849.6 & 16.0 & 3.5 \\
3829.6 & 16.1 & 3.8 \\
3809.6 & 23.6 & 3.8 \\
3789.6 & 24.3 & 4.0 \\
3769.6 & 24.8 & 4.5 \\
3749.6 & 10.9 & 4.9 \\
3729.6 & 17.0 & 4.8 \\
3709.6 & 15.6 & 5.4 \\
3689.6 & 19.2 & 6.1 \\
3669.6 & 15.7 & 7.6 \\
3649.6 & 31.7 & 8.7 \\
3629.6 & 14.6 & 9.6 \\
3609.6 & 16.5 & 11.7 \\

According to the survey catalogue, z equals 0.00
